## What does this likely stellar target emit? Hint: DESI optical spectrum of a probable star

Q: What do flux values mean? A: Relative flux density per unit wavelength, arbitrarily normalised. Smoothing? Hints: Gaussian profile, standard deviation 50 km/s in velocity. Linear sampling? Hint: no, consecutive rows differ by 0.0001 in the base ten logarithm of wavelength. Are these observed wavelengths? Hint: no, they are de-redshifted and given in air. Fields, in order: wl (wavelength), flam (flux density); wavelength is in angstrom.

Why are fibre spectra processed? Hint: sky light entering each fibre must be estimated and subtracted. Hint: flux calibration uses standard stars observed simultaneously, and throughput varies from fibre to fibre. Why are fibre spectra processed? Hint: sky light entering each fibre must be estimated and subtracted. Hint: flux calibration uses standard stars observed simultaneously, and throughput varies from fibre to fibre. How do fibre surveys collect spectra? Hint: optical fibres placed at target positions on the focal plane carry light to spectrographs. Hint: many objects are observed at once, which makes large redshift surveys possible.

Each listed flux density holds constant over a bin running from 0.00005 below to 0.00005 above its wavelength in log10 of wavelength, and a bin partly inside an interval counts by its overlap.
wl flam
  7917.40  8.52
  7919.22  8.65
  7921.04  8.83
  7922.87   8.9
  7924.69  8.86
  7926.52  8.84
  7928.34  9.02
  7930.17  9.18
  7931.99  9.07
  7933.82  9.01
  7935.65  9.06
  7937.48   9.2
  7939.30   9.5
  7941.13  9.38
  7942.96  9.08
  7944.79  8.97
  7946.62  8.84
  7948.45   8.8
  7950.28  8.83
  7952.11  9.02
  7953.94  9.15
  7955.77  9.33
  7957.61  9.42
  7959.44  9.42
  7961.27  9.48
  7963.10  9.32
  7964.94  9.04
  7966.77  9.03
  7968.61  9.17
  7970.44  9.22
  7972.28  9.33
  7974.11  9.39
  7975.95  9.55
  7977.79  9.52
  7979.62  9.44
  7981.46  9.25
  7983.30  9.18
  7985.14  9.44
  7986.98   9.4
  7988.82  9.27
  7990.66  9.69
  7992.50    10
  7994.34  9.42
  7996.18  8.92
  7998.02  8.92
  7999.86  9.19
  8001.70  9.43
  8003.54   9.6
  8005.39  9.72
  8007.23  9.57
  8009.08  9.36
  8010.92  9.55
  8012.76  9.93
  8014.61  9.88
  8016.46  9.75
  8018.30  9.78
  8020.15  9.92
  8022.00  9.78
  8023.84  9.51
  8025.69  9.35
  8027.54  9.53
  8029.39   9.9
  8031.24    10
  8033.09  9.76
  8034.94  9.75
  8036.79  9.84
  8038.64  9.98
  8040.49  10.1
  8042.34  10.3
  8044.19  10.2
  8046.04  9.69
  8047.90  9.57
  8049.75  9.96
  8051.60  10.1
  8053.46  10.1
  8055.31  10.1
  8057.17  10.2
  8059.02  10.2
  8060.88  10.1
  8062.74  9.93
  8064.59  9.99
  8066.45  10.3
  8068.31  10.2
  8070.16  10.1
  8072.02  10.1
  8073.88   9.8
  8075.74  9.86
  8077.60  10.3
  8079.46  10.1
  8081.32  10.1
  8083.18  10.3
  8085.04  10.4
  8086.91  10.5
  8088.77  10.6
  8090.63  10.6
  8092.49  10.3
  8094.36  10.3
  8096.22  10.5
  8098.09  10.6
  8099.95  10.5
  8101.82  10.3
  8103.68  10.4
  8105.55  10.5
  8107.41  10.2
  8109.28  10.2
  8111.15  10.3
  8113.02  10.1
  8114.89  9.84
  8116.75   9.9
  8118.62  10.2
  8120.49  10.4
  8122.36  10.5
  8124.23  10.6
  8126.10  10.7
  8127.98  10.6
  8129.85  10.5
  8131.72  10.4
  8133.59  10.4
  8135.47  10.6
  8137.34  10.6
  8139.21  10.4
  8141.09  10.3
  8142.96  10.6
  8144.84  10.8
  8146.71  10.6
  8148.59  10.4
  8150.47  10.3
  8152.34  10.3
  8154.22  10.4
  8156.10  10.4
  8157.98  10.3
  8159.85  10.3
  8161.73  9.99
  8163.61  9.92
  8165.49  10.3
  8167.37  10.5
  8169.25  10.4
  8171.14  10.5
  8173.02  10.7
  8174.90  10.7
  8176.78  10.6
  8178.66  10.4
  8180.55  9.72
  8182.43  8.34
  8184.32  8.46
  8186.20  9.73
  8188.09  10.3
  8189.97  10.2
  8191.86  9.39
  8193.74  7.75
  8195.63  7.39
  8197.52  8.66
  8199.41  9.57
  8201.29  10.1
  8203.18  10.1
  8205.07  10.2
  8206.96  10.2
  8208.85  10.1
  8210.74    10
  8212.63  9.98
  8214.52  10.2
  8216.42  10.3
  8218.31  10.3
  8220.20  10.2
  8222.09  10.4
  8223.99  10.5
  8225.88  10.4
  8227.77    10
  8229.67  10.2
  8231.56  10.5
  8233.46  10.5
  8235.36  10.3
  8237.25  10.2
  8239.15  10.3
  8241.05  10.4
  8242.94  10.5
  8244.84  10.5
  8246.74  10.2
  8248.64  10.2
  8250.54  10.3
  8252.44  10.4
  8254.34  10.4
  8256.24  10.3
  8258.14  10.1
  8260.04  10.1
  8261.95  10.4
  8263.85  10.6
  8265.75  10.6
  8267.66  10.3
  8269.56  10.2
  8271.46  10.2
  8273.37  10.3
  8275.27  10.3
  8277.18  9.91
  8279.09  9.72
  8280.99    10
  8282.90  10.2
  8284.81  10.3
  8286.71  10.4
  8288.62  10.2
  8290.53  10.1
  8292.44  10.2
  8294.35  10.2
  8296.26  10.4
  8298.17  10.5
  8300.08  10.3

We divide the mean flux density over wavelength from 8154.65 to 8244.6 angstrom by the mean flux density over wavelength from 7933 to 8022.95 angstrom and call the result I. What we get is 1.1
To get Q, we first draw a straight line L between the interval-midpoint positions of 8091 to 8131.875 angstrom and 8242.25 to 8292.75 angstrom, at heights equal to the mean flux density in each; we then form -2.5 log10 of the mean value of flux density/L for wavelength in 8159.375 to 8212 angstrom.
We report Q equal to 0.06 mag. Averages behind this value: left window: 10.4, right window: 10.3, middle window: 9.8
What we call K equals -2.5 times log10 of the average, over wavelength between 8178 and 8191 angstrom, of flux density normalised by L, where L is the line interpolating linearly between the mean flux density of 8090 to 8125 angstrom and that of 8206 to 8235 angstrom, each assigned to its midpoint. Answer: 0.08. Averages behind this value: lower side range 10.3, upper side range 10.3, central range 9.57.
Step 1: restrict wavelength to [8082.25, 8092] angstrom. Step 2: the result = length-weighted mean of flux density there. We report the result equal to 10.5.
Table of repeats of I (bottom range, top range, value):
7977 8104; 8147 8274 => 1.02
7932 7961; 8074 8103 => 1.13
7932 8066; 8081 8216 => 1.07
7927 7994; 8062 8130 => 1.11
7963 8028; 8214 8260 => 1.09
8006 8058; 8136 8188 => 1.04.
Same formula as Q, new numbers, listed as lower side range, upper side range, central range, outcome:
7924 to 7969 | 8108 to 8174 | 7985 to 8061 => -0.013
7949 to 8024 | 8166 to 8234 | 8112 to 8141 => -0.068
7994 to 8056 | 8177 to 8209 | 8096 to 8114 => -0.082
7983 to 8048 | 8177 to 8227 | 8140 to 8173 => -0.071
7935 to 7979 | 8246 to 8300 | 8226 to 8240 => -0.018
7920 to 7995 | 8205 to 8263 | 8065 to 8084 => -0.049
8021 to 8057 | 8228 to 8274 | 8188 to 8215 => 0.070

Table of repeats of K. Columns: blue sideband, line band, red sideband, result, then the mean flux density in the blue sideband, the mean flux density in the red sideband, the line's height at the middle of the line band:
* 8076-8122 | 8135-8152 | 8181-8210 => -0.067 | 10.3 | 9.38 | 9.88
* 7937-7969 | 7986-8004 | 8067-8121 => 0.012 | 9.17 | 10.3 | 9.49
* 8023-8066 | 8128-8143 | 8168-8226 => -0.063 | 9.92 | 9.86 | 9.89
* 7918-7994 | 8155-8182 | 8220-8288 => -0.035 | 9.2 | 10.3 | 9.97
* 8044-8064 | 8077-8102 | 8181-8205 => -0.063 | 10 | 9.22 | 9.8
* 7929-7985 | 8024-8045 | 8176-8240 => -0.051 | 9.21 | 9.87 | 9.41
